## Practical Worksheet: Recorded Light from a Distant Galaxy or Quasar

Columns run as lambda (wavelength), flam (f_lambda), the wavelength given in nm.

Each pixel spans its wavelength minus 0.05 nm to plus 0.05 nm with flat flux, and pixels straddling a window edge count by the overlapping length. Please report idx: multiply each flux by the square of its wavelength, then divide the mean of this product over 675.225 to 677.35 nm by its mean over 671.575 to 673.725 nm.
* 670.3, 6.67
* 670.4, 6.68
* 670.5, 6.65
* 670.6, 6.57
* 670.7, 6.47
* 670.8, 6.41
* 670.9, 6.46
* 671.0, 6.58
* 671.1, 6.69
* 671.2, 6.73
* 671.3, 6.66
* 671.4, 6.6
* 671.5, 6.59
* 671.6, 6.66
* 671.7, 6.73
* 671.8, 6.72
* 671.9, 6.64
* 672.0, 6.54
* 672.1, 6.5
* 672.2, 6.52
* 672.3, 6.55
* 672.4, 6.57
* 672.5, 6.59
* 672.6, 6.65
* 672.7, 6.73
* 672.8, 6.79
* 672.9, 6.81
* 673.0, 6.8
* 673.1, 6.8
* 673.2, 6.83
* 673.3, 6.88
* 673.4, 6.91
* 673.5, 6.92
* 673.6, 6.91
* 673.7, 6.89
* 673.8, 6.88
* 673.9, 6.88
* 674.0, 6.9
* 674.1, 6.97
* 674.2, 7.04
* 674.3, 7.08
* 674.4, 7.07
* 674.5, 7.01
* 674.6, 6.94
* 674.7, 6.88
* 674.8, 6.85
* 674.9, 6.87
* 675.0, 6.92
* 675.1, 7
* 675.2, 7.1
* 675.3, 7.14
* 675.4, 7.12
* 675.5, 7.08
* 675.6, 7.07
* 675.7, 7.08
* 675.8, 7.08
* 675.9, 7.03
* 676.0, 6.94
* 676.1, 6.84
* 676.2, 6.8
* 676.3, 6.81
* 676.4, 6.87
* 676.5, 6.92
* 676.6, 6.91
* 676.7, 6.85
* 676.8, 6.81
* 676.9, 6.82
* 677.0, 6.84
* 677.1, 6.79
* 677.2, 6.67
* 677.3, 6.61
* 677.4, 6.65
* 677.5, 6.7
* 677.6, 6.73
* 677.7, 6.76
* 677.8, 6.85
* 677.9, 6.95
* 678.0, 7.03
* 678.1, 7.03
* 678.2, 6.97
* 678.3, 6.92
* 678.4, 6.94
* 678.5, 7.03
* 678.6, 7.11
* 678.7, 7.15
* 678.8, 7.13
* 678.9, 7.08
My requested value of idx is 1.04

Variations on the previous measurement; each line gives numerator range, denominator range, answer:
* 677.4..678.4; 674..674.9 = 1.00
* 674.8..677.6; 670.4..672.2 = 1.06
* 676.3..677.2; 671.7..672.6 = 1.05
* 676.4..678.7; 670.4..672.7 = 1.06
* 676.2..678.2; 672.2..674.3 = 1.01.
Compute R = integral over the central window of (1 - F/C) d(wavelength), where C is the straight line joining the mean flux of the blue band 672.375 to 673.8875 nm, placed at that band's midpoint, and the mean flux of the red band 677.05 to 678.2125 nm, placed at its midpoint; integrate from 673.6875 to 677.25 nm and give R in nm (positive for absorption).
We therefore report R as -0.07 nm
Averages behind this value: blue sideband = 6.8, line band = 6.94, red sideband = 6.81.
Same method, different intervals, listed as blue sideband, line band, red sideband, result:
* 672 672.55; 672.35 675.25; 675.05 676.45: -0.058 nm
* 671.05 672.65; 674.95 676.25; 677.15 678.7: -0.046 nm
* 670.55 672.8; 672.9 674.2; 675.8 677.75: -0.040 nm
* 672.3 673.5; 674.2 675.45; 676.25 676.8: -0.034 nm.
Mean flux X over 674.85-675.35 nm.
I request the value 7.01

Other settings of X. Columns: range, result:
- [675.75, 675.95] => 7.05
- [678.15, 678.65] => 6.99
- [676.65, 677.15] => 6.82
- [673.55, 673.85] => 6.89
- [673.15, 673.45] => 6.87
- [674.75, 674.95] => 6.86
